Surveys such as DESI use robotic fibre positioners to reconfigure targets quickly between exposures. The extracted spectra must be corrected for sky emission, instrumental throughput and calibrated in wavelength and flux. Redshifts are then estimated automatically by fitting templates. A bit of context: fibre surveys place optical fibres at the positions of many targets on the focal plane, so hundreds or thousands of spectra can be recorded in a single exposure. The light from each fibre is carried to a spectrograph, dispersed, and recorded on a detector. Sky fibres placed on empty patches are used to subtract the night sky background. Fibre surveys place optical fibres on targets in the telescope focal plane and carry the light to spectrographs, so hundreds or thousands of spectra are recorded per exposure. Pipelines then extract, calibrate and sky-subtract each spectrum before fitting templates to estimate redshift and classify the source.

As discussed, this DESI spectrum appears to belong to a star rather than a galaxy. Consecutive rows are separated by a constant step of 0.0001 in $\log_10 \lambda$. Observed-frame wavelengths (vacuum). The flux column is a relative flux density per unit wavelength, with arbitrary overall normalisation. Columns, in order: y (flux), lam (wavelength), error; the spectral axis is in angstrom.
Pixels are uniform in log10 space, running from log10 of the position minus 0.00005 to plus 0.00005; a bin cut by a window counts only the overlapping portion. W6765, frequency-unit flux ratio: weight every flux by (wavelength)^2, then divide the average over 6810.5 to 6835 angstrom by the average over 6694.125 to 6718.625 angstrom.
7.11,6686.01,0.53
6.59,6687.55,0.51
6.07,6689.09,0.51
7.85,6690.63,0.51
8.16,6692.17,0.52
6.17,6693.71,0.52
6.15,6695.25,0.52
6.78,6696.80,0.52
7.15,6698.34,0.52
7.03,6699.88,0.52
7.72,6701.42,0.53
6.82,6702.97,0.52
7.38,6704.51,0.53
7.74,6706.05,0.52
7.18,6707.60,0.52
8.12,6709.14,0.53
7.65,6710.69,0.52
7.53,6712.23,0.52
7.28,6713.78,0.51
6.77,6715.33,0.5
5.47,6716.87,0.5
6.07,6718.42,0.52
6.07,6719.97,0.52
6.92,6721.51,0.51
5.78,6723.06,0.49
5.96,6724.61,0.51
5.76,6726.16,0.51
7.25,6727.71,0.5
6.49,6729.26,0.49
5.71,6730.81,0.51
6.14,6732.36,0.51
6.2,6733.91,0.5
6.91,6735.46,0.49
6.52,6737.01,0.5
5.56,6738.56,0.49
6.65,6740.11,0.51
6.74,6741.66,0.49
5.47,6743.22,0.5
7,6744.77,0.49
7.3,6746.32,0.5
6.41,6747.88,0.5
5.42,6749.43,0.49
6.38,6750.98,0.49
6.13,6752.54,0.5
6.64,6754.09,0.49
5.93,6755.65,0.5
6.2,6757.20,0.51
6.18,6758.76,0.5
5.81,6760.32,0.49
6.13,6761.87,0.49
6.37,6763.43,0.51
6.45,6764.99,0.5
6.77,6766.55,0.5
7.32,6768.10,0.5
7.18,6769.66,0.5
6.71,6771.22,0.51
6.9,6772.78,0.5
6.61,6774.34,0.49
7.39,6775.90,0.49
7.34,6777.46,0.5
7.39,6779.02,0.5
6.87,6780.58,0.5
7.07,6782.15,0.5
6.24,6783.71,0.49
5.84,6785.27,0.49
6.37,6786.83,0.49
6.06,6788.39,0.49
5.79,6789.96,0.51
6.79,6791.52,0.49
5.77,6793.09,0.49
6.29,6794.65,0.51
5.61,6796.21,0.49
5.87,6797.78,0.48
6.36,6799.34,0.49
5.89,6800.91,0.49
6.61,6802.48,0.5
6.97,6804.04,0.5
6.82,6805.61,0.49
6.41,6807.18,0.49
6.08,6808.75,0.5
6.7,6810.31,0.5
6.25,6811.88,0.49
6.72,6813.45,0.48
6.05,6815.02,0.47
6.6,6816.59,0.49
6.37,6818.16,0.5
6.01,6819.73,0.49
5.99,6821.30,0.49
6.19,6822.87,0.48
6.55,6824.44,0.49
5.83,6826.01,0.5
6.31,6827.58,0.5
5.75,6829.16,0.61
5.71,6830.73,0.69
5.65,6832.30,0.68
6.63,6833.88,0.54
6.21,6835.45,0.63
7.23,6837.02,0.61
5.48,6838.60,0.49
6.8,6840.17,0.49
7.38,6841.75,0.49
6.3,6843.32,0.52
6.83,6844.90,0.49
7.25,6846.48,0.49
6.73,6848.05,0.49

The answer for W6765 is 0.91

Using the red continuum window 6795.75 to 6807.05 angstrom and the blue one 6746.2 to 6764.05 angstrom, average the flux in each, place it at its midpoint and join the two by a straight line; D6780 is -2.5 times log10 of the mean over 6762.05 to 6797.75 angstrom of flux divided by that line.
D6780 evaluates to -0.05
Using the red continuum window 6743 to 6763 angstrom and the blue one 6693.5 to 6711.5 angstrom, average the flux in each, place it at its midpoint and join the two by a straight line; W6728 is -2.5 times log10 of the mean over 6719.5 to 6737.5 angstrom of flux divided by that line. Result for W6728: 0.07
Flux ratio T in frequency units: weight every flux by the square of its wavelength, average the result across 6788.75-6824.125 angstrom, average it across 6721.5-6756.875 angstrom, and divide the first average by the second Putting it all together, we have 1.02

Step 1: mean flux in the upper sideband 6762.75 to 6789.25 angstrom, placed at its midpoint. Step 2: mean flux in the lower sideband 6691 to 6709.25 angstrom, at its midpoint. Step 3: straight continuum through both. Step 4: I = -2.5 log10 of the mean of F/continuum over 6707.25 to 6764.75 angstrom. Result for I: 0.09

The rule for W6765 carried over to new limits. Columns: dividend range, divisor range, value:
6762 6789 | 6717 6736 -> 1.10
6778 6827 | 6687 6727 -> 0.95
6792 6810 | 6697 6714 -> 0.87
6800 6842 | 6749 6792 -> 0.99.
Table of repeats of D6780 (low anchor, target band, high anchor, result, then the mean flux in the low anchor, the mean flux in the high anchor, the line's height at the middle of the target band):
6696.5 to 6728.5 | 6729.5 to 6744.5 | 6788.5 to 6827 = 0.079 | 6.88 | 6.27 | 6.72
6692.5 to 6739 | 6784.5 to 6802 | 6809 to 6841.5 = 0.057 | 6.7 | 6.27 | 6.39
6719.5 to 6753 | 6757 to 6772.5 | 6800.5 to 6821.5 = -0.031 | 6.31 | 6.41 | 6.35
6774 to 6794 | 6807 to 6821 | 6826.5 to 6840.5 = -0.002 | 6.58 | 6.17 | 6.33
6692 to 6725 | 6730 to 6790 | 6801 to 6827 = 0.027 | 6.89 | 6.37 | 6.64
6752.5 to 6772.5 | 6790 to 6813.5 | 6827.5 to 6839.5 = -0.007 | 6.47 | 6.12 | 6.28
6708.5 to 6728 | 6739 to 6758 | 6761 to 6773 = 0.057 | 6.64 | 6.72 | 6.69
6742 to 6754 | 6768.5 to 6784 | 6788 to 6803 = -0.133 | 6.34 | 6.09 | 6.19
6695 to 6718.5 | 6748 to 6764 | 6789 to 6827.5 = 0.096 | 7.1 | 6.27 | 6.7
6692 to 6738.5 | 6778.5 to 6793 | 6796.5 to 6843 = 0.002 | 6.73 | 6.32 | 6.45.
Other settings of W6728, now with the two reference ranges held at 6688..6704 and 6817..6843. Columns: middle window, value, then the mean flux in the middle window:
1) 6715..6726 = 0.126 mag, 6.1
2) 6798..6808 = -0.010 mag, 6.47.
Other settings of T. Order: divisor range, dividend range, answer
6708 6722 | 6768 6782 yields 1.04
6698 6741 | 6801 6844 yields 0.98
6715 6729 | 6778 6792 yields 1.06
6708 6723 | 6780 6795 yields 0.94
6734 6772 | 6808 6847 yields 1.01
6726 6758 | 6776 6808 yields 1.03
